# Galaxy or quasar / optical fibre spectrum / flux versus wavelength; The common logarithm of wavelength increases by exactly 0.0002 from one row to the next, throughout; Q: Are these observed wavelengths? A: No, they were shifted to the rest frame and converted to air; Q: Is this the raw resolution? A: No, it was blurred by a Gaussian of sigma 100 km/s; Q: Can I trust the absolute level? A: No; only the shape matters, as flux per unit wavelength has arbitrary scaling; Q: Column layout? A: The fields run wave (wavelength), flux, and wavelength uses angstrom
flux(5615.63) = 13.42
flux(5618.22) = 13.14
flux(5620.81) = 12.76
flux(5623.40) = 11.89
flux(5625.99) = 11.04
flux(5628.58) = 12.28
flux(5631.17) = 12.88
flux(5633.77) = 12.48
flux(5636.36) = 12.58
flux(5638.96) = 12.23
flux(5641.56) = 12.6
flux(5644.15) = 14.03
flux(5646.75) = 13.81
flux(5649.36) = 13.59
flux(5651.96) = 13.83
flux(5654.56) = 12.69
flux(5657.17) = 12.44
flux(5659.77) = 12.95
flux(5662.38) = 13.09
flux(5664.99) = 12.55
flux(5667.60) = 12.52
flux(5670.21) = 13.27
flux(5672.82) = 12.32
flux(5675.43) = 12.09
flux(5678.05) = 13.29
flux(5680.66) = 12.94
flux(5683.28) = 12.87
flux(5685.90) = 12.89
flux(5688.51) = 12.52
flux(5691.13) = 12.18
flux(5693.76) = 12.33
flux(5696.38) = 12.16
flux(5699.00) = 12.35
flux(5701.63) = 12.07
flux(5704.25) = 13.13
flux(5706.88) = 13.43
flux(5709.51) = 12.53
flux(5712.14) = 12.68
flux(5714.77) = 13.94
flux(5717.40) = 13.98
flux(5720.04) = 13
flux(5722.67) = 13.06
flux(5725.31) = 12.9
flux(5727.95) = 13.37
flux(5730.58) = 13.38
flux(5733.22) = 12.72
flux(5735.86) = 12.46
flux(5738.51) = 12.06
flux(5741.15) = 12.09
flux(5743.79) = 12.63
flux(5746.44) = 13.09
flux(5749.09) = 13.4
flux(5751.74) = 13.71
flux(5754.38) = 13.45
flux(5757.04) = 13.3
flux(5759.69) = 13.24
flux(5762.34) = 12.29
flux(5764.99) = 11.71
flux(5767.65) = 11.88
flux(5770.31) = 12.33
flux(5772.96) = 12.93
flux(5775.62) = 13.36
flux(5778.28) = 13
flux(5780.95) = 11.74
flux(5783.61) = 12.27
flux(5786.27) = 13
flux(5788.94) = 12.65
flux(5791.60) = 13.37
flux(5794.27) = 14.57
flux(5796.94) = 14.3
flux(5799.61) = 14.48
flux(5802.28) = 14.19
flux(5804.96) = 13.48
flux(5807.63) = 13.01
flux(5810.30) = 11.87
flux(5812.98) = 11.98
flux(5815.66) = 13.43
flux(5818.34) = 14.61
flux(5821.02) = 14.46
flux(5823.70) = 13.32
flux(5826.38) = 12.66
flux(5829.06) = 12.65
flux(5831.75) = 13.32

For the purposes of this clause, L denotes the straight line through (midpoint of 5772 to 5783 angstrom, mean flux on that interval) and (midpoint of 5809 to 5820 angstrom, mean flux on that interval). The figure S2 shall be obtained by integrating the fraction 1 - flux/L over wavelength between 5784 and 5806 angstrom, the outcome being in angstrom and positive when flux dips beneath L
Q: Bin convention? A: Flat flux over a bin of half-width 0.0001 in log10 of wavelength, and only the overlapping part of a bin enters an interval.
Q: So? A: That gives -1.4 angstrom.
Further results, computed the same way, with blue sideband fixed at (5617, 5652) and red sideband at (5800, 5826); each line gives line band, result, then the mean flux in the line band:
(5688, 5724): 0.5 angstrom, 12.8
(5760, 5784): 1.5 angstrom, 12.4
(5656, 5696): 0.7 angstrom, 12.7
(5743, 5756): -0.1 angstrom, 13.3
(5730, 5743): 0.6 angstrom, 12.5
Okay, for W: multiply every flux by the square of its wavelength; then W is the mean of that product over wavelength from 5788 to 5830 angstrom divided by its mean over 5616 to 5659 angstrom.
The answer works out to 1.12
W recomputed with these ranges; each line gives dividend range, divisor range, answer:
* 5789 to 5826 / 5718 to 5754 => 1.07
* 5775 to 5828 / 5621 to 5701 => 1.10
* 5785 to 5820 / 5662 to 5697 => 1.11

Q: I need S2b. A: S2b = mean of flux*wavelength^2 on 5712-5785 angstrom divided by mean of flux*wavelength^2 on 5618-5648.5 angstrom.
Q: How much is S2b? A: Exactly 1.06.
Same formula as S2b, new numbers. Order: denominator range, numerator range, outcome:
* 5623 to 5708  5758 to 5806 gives 1.07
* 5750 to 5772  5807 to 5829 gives 1.05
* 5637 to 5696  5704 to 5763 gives 1.04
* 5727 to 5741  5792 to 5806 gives 1.14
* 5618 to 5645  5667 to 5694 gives 1.03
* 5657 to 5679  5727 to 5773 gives 1.03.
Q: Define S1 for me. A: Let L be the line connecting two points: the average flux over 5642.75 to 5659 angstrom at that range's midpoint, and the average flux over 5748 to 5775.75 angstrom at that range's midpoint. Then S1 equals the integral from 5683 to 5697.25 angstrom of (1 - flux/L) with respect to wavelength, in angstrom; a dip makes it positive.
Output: 0.8 angstrom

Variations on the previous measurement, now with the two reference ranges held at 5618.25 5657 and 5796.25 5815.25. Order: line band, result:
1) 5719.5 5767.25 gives 0.9 angstrom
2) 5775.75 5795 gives 0.5 angstrom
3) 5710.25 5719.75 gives -0.3 angstrom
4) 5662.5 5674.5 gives 0.2 angstrom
